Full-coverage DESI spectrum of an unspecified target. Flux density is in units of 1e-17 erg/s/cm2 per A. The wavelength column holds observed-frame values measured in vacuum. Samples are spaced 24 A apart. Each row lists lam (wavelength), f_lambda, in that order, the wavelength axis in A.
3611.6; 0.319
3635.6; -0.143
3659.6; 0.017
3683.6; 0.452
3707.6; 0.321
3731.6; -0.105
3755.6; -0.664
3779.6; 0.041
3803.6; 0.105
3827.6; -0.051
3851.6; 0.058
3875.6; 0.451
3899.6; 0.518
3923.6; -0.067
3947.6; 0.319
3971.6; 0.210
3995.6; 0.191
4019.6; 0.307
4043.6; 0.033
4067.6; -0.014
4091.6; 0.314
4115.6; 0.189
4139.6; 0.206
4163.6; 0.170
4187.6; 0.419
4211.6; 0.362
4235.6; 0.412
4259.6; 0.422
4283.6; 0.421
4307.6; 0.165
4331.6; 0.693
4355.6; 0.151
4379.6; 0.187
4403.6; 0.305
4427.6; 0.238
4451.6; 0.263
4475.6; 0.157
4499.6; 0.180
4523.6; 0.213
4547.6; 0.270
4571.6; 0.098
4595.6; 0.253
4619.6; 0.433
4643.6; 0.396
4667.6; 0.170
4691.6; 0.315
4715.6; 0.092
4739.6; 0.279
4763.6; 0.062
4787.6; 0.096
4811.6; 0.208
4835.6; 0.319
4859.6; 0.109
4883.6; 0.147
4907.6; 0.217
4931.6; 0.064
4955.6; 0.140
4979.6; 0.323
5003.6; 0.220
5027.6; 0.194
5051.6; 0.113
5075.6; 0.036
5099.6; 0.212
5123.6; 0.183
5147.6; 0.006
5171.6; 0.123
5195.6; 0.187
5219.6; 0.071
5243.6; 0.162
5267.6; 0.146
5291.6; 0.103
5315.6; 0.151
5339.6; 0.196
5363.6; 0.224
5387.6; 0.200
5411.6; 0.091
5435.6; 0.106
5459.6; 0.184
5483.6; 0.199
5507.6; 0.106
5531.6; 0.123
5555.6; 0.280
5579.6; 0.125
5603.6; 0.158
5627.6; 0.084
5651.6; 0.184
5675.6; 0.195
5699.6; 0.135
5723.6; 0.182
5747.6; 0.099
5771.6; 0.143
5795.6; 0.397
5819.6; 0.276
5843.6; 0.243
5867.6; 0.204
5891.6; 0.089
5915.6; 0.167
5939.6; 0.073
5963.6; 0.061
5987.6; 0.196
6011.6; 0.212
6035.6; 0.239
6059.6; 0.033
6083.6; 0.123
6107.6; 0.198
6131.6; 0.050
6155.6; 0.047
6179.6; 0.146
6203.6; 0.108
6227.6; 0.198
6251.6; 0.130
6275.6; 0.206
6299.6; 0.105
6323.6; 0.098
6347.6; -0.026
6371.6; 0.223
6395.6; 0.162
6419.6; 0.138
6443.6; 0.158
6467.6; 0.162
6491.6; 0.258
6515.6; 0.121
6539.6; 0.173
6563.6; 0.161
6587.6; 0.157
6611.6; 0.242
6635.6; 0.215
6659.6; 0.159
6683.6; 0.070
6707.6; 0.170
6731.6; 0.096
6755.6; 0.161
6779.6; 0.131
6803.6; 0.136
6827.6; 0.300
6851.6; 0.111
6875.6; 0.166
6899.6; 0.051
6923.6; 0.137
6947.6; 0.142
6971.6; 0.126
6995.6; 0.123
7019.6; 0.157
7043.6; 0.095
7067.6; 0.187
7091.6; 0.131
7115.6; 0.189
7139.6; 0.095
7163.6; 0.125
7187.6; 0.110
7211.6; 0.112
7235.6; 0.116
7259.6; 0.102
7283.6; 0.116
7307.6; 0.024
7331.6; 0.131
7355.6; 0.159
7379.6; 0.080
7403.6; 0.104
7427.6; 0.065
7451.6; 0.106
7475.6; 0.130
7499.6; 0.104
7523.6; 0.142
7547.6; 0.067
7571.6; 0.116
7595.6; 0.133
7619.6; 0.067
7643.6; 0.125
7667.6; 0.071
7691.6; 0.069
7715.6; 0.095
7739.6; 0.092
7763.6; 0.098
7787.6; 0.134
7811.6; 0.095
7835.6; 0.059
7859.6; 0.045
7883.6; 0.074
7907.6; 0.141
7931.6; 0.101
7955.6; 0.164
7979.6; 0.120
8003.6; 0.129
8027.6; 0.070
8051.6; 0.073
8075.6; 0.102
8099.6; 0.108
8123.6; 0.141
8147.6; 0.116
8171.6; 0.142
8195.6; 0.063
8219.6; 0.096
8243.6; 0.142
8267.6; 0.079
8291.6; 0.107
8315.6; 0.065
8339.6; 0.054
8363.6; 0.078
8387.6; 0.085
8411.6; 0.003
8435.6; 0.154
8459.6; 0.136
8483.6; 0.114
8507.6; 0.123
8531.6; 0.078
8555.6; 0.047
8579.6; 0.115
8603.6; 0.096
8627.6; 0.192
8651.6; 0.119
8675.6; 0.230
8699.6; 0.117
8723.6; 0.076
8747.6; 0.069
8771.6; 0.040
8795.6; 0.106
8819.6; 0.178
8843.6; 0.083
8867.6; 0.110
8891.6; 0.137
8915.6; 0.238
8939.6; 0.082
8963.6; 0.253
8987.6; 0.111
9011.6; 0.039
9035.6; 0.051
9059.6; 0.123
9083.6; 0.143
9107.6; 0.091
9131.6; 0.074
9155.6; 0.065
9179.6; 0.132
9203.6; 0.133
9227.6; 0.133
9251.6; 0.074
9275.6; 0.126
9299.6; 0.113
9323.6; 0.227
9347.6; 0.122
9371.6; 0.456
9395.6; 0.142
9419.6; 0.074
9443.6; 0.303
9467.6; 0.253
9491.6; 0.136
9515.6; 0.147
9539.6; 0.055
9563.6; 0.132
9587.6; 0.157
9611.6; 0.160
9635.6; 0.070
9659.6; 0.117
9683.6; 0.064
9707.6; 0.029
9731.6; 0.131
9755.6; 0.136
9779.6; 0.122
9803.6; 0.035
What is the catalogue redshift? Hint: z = 0.37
